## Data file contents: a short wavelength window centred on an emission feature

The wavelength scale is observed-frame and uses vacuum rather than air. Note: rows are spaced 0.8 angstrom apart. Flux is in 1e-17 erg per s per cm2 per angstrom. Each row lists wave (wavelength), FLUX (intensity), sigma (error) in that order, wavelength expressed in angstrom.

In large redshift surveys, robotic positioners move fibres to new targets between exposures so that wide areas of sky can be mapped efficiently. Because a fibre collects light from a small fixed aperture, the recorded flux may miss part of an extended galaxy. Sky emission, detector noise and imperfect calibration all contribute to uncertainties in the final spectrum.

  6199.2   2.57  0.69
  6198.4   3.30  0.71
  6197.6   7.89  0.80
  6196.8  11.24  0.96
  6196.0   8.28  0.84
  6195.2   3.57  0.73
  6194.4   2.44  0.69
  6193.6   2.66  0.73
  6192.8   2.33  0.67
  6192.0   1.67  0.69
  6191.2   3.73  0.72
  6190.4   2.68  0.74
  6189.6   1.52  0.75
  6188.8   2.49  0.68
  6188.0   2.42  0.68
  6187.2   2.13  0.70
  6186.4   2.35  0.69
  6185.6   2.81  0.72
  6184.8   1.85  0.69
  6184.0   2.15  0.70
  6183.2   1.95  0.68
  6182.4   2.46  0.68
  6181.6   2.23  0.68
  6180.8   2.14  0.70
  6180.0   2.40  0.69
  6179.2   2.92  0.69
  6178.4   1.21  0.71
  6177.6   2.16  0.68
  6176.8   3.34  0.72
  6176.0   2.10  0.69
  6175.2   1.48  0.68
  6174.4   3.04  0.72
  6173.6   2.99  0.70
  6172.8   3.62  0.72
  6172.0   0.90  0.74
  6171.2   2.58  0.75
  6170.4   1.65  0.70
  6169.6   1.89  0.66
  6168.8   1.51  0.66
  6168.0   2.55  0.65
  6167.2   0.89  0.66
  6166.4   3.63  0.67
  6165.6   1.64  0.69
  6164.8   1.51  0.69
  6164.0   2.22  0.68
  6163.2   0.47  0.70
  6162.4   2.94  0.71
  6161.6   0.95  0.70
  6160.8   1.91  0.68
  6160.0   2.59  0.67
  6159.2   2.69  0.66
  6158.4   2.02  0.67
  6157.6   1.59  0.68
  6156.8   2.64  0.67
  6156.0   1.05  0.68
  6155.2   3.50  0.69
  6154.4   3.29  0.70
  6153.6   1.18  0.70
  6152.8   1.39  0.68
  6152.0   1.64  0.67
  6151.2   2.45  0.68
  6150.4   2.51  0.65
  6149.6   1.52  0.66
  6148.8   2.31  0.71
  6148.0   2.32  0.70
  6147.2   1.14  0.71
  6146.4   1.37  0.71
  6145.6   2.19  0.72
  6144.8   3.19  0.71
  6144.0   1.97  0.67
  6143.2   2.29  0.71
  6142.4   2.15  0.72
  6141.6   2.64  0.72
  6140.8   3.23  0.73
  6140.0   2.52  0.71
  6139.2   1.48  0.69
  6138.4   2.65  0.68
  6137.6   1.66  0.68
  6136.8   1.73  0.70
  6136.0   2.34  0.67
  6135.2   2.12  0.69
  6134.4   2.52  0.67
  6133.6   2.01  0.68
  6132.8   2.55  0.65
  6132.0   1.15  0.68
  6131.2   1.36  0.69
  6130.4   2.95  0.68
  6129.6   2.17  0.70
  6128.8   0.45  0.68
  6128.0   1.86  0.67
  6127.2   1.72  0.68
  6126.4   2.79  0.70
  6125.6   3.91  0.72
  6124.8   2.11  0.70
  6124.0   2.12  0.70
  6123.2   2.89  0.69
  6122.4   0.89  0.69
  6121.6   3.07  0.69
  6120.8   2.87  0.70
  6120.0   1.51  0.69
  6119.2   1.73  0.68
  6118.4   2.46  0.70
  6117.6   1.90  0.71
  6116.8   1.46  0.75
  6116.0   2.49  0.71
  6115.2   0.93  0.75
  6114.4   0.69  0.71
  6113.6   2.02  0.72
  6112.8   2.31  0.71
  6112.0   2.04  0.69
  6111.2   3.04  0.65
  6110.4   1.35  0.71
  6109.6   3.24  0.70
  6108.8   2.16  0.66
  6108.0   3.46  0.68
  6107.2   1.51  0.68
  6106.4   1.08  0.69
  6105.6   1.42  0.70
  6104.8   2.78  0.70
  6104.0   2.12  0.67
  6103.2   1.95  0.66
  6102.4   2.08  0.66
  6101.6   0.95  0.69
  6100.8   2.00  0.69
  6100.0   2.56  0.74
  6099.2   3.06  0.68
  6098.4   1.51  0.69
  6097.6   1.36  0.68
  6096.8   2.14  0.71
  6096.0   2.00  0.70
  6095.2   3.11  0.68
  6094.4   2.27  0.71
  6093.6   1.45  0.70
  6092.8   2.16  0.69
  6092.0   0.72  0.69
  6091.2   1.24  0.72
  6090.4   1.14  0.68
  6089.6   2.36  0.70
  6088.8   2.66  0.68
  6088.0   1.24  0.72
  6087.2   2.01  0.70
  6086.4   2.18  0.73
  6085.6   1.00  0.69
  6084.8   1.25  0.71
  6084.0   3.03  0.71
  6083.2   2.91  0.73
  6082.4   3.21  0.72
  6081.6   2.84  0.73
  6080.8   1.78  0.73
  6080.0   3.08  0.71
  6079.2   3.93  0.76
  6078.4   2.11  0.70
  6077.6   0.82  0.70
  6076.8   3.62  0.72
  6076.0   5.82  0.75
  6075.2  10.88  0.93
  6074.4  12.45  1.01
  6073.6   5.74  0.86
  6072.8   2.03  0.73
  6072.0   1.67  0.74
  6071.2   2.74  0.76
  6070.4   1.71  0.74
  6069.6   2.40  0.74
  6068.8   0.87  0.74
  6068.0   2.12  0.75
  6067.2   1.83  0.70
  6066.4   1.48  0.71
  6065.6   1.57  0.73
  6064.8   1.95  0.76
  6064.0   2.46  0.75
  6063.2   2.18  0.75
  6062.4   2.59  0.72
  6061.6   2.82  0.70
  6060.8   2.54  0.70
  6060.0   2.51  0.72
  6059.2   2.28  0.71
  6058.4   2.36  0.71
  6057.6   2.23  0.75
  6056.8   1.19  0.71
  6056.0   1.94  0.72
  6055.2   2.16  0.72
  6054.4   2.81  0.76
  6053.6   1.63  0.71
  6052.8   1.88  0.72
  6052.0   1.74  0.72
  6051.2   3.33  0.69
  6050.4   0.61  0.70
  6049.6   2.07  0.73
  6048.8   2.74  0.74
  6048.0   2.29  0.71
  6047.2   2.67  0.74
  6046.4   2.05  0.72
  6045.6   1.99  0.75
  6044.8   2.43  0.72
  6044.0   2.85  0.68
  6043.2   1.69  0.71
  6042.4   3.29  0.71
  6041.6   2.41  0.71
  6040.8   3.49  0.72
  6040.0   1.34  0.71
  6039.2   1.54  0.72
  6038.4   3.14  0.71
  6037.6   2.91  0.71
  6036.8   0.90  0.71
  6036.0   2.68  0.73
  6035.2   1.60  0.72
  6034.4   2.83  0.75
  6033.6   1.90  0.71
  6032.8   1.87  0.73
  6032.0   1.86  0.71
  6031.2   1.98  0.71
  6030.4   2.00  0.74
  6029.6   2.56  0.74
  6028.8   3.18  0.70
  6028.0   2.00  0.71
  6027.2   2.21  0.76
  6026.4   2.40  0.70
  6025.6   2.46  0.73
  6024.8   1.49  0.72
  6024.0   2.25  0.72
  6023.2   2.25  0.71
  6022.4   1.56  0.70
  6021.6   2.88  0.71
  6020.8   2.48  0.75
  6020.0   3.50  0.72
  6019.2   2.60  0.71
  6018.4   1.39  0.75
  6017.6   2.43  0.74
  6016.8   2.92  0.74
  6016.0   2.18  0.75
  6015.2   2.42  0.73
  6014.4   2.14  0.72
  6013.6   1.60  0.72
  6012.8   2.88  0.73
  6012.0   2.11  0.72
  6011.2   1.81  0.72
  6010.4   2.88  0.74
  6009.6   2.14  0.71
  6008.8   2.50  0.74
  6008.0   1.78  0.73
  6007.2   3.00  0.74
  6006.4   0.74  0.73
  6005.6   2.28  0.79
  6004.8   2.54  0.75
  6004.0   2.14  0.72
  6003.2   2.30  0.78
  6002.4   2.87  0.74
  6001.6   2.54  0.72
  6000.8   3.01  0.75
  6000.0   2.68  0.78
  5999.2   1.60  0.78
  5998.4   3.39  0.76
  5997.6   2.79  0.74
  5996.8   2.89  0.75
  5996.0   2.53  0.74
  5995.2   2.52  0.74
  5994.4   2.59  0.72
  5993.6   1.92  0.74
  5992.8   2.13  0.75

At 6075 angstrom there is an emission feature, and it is H-beta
